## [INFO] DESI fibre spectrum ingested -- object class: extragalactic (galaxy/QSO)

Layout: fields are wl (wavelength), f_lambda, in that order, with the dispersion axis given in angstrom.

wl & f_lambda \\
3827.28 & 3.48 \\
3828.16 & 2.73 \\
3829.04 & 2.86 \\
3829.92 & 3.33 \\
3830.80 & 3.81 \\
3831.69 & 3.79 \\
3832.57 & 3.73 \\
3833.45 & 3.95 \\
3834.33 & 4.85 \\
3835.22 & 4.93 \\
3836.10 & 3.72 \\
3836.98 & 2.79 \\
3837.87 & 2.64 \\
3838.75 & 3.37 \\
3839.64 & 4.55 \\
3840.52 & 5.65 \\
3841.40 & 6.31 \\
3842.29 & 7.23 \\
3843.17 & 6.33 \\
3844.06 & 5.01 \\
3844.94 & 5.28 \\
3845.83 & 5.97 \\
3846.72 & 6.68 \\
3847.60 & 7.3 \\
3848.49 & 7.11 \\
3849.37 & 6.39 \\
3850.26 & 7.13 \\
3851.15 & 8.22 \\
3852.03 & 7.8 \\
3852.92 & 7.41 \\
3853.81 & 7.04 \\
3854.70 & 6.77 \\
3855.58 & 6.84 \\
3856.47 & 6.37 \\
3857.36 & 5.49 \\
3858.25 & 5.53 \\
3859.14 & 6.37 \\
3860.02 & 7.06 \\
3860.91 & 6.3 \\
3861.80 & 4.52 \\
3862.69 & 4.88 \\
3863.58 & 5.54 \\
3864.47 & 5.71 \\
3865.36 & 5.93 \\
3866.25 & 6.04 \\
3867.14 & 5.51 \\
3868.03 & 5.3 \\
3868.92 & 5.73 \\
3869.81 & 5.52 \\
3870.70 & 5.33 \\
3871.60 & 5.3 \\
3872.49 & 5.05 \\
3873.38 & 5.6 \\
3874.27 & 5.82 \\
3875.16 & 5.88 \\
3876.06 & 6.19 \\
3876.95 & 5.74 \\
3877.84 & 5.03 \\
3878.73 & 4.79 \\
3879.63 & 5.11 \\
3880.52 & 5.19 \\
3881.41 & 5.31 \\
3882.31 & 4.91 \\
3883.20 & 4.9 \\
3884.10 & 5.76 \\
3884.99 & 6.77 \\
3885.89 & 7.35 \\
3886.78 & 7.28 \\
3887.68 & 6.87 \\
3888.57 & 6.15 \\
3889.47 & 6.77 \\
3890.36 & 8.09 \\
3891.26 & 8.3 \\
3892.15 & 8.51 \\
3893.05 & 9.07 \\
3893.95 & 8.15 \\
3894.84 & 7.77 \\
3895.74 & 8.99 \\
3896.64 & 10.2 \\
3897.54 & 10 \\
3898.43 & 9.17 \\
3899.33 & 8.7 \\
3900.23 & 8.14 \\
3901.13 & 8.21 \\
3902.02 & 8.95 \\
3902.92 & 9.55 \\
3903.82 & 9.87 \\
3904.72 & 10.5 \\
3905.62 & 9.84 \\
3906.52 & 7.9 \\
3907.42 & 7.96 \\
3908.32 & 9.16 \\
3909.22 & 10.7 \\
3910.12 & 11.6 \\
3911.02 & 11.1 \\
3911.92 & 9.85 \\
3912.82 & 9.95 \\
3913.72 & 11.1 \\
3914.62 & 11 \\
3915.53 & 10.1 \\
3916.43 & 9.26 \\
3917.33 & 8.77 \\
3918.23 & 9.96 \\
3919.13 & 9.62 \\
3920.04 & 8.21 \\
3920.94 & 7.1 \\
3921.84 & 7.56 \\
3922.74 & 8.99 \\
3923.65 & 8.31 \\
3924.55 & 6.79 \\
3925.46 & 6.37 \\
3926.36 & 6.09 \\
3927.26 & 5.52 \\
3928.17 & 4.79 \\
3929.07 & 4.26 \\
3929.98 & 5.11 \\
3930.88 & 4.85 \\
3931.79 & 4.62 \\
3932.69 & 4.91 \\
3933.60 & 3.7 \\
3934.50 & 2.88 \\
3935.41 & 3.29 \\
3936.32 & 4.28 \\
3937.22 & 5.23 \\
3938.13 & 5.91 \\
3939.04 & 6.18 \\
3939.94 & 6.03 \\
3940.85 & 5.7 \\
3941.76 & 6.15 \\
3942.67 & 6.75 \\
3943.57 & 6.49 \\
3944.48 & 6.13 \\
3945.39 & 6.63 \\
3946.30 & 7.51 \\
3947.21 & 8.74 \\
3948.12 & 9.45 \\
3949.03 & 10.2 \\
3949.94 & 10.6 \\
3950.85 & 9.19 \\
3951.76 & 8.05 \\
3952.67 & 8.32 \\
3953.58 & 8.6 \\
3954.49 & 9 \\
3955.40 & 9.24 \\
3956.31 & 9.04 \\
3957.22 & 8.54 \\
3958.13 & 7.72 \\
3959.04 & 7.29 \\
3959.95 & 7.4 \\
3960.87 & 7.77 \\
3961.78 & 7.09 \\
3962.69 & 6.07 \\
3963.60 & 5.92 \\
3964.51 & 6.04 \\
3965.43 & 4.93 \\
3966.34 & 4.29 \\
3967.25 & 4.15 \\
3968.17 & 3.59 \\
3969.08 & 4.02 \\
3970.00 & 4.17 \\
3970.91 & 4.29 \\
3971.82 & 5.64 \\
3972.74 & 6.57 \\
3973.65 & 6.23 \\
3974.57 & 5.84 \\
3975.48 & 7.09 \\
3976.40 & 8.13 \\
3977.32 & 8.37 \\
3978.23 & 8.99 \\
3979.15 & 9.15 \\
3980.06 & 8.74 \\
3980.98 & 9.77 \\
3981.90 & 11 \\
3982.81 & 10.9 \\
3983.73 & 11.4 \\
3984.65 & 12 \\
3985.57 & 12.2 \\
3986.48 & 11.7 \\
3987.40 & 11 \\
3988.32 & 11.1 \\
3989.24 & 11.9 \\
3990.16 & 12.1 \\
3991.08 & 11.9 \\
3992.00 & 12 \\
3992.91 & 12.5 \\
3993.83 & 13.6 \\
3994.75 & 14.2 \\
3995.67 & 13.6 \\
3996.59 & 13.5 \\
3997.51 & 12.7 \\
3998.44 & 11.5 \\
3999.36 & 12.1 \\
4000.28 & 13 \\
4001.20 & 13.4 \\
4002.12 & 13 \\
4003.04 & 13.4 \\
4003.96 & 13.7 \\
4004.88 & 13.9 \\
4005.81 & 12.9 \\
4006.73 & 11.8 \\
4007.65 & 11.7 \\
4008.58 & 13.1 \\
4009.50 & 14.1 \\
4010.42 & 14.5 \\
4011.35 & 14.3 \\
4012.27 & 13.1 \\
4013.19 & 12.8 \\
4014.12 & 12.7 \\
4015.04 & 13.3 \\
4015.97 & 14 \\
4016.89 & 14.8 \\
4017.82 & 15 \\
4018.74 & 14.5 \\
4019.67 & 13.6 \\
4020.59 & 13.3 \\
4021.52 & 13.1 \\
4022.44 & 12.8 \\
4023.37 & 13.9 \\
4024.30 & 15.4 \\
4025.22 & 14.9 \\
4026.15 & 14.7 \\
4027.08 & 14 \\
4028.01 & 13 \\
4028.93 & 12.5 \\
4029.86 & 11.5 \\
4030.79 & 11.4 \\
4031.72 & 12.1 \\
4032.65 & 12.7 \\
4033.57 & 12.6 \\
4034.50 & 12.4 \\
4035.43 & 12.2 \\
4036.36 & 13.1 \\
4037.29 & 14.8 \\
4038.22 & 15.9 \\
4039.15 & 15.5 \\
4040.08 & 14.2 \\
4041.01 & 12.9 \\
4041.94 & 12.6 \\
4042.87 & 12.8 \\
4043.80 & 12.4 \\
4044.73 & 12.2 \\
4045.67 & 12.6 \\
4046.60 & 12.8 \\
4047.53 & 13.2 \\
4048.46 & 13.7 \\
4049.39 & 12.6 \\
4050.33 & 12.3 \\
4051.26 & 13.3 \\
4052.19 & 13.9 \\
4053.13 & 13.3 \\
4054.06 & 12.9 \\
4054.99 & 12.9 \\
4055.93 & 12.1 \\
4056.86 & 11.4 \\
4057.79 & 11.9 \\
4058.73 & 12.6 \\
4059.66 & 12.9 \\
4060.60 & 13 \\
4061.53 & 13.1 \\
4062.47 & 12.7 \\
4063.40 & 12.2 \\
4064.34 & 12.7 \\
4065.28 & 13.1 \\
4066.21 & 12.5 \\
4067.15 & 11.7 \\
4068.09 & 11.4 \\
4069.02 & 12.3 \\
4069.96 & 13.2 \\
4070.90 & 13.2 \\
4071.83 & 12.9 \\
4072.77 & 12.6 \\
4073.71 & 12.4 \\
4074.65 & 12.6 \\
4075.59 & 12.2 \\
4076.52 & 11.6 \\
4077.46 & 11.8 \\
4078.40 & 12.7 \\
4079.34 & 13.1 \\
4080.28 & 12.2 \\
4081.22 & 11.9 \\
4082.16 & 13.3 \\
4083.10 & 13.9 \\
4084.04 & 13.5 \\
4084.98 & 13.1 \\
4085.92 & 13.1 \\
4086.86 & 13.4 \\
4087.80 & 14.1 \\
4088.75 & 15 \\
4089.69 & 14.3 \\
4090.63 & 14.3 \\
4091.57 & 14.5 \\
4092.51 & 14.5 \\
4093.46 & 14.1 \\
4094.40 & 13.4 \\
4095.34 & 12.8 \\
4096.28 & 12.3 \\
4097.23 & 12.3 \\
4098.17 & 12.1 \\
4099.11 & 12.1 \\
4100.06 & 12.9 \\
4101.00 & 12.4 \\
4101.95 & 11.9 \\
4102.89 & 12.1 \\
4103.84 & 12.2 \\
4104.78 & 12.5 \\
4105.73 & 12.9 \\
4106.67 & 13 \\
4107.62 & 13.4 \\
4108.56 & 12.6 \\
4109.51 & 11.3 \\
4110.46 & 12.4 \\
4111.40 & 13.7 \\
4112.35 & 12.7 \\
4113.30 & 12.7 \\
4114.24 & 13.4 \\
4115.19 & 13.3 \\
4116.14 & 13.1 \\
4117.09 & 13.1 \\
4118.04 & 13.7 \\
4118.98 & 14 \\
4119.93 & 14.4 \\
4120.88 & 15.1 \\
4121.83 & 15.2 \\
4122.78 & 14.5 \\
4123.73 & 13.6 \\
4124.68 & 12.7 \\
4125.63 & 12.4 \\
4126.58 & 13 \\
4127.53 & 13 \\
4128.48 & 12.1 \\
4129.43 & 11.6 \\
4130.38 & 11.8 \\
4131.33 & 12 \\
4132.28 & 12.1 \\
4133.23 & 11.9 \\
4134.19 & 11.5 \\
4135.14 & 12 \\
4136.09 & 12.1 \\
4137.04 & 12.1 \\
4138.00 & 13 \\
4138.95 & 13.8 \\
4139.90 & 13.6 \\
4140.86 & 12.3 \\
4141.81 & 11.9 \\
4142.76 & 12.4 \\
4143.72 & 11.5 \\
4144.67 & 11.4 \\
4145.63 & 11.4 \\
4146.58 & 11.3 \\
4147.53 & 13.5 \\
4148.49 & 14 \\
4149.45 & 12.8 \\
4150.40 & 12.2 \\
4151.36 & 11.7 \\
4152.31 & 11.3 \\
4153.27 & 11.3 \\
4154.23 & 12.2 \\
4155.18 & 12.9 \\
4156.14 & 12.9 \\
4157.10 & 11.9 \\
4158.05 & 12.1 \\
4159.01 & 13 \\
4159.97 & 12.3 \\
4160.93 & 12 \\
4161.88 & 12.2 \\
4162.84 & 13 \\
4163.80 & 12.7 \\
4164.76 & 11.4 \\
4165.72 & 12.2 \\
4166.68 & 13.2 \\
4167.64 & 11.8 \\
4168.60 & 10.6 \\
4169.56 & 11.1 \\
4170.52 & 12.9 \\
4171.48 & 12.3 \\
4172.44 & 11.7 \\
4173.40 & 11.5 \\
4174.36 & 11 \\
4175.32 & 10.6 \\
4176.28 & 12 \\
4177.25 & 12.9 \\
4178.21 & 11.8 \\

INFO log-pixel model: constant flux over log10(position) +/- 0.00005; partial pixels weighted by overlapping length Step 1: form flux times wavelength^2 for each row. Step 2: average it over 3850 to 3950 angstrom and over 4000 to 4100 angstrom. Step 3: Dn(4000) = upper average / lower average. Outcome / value 2.0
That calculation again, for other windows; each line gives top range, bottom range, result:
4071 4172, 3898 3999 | 1.67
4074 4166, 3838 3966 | 2.01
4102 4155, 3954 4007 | 1.43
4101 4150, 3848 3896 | 2.28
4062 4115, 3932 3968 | 2.03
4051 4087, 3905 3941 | 1.85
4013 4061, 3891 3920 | 1.50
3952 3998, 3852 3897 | 1.47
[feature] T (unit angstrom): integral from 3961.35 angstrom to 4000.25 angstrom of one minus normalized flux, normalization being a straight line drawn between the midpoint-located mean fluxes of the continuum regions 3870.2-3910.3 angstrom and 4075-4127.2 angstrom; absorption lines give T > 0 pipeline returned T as 3.23 angstrom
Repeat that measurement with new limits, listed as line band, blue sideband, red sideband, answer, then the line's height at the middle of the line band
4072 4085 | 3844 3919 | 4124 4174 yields -2.0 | 10.9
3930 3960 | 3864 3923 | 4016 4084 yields 8.2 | 9.45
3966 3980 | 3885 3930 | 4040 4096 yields 5.7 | 10.3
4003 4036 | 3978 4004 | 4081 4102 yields -2.7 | 12.3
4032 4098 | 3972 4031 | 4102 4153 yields -3.0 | 12.4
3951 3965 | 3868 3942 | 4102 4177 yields 1.0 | 8.39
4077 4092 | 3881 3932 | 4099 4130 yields -1.3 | 12.3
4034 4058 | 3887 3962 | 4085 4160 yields -4.8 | 10.9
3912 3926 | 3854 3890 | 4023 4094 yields -2.3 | 7.65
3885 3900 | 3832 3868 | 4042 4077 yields -2.1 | 7.14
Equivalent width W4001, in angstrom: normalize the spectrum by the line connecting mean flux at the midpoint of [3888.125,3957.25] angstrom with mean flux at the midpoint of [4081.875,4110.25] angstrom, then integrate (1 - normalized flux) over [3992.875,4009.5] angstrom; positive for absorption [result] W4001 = -4.50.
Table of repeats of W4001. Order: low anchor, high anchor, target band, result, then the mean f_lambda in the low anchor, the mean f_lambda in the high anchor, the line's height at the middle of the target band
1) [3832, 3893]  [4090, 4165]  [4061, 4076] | -1.8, 5.88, 12.7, 11.2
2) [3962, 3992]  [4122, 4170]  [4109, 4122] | -2.0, 8.16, 12.3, 11.6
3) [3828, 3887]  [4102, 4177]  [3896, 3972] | -1.7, 5.54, 12.5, 7.42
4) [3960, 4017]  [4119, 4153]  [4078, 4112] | -3.0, 10.3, 12.6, 12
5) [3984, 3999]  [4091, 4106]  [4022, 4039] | -1.2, 12.3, 12.8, 12.5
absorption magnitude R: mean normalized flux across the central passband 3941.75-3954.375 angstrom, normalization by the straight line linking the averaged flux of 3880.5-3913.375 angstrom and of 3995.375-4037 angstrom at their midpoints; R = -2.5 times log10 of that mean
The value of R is 0.272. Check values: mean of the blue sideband 8.36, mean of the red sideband 13.2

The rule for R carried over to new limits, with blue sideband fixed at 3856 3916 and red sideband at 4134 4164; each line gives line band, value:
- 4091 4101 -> -0.16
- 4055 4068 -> -0.17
